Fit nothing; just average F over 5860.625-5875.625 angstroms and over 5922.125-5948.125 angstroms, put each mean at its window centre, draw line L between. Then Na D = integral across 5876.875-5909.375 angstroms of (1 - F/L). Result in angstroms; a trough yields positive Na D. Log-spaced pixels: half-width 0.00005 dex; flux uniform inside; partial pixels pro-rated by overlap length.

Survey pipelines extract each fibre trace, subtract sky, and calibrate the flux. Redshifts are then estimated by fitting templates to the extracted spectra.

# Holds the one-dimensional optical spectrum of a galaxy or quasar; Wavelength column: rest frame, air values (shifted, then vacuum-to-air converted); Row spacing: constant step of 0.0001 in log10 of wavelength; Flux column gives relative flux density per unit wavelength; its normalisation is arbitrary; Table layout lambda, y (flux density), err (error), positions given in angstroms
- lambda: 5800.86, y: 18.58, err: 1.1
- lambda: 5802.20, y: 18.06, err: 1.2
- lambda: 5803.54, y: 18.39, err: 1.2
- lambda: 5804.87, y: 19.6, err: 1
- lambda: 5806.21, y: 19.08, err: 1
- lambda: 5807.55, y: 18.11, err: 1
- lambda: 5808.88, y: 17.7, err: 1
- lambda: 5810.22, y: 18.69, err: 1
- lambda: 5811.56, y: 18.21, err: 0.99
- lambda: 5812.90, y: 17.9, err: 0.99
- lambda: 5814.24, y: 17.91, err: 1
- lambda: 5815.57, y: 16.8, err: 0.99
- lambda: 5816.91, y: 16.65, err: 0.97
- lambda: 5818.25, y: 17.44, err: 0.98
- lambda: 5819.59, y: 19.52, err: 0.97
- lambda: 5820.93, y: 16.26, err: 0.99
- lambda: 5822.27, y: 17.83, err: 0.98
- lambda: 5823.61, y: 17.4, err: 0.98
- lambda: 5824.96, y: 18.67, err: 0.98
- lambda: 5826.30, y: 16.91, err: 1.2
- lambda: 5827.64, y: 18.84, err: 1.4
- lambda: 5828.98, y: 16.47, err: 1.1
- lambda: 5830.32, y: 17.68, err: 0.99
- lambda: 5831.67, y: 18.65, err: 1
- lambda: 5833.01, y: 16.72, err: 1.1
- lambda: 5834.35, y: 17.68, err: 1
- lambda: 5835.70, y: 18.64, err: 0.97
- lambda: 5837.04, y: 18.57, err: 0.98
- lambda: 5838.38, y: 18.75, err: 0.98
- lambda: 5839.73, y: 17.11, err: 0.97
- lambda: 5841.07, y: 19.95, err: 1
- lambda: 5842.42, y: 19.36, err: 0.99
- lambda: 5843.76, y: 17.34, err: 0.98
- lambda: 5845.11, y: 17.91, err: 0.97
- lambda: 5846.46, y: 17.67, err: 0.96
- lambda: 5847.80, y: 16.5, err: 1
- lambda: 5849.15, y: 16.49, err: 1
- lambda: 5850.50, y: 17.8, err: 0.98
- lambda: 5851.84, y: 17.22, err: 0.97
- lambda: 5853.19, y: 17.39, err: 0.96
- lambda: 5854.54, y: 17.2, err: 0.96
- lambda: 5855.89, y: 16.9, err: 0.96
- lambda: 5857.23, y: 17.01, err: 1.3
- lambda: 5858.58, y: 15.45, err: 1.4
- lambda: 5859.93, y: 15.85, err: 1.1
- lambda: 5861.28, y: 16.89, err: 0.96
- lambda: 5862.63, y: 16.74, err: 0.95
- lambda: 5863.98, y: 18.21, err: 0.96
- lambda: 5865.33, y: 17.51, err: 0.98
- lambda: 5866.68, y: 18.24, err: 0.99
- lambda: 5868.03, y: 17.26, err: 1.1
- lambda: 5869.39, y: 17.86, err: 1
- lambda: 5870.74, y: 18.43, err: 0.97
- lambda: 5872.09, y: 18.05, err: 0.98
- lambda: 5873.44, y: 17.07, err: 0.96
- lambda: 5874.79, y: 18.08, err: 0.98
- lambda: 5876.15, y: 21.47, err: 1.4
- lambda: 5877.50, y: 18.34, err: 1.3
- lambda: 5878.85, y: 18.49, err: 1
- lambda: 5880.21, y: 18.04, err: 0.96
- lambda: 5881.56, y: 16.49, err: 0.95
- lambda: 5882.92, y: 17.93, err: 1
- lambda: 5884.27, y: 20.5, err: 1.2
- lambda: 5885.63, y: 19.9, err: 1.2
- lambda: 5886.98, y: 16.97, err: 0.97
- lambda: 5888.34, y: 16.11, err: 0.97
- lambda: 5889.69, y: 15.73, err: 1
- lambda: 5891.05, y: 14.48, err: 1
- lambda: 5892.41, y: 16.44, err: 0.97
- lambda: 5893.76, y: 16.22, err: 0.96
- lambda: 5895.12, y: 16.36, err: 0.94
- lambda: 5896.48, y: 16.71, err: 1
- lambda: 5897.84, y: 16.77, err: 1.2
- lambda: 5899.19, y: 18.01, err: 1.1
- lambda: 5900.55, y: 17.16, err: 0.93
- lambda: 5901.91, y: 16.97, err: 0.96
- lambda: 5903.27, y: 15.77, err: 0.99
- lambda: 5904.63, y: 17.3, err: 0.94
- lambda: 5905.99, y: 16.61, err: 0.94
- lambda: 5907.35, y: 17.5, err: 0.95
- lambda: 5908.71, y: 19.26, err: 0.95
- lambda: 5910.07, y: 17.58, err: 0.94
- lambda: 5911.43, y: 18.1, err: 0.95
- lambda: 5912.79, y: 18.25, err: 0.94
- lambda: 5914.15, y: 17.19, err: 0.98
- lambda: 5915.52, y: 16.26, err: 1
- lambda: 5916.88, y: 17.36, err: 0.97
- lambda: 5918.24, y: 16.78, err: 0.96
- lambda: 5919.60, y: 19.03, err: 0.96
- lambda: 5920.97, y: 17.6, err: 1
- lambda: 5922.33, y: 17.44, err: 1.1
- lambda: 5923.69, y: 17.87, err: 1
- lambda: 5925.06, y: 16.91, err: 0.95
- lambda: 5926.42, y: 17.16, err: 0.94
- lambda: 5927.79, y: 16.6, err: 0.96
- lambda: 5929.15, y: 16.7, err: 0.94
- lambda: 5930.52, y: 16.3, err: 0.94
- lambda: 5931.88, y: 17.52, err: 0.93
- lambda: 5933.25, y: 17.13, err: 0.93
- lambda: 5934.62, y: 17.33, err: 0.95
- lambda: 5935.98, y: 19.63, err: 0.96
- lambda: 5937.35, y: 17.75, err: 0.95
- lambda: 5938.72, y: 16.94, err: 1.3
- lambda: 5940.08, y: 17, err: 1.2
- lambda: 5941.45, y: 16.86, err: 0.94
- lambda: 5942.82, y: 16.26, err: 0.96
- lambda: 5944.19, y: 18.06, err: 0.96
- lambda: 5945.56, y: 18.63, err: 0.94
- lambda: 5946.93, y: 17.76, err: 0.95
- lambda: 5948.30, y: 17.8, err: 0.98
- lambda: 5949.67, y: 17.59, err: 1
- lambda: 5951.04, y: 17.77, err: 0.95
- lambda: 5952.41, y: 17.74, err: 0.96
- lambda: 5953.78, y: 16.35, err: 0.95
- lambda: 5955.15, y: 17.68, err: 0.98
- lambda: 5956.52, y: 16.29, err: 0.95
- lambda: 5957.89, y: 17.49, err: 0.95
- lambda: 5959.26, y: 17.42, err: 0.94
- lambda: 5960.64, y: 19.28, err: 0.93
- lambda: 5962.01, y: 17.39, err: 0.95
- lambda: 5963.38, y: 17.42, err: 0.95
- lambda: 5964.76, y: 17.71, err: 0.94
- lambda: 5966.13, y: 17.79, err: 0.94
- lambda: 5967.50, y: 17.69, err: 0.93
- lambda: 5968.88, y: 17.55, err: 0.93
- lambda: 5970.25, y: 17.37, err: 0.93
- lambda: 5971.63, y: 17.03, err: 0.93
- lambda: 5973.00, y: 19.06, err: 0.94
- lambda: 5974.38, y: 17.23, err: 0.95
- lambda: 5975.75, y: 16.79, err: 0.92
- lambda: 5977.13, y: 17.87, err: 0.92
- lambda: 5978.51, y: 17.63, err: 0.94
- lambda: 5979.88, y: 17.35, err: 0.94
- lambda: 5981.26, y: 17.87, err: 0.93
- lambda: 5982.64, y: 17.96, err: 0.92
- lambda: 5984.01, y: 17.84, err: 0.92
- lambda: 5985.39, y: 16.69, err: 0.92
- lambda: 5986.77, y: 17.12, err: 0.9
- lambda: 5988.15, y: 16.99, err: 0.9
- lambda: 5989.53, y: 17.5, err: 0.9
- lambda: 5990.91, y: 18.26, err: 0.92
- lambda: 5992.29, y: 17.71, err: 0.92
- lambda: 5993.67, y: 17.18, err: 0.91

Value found 0.60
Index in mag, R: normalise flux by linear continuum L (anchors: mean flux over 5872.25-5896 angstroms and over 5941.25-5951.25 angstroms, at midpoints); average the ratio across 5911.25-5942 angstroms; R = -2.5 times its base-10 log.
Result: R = 0.014 mag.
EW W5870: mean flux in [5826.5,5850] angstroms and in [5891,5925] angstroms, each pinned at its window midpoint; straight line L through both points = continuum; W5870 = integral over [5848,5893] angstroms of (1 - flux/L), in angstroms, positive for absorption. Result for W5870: 0.3 angstroms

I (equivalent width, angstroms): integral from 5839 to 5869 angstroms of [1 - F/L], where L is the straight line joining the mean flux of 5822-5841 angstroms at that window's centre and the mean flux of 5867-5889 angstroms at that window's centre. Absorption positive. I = 1.1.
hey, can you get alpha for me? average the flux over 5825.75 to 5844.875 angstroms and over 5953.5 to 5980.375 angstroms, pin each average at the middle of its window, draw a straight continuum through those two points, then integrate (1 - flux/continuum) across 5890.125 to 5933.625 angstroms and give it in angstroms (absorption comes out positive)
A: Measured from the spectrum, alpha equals 1.6 angstroms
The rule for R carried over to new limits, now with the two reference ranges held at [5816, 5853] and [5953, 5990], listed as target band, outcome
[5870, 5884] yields -0.04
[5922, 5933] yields 0.03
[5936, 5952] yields 0.00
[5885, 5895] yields 0.07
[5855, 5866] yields 0.06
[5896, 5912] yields 0.02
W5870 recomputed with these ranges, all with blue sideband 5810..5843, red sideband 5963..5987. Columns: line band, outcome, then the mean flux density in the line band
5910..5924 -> 0.1 angstroms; 17.6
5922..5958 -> 0.6 angstroms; 17.4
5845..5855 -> 0.4 angstroms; 17.2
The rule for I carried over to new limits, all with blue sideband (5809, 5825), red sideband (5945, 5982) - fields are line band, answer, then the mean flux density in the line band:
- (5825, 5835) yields 0.05 angstroms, 17.6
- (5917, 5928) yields 0.12 angstroms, 17.5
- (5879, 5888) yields -0.28 angstroms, 18.2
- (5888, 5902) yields 0.97 angstroms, 16.4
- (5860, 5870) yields 0.15 angstroms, 17.4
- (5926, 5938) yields 0.19 angstroms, 17.3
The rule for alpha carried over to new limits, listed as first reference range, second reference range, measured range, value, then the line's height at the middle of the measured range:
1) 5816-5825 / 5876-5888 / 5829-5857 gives 0.27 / 17.9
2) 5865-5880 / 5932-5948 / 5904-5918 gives 0.27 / 17.9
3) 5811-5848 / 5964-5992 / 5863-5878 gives -0.36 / 17.8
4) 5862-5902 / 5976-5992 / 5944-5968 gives -0.15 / 17.5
